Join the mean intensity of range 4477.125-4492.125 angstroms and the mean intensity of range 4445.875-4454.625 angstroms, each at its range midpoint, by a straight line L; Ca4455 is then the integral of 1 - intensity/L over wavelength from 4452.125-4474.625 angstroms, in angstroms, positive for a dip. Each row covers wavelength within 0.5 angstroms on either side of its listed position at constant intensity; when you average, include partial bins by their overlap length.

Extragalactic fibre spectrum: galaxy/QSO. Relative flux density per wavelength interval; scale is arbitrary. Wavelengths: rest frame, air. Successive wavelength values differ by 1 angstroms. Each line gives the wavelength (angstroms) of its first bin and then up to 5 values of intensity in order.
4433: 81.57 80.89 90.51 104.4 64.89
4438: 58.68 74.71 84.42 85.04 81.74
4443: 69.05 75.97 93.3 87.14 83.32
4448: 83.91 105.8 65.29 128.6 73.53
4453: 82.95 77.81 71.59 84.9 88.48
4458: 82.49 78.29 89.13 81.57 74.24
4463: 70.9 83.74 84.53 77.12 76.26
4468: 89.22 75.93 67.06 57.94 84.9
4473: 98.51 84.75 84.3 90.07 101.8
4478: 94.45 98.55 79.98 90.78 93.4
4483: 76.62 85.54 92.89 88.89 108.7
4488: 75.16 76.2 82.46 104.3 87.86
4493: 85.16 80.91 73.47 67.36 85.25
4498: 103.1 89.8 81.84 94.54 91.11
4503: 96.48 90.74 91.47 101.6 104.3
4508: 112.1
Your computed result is 2.1 angstroms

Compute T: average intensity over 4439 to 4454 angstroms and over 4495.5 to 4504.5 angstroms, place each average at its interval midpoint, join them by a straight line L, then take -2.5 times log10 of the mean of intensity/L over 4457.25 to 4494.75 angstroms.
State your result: 0.03 mag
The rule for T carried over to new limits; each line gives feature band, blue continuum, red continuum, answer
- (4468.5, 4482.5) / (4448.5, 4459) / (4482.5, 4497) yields -0.01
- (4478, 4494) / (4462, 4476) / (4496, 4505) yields -0.04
